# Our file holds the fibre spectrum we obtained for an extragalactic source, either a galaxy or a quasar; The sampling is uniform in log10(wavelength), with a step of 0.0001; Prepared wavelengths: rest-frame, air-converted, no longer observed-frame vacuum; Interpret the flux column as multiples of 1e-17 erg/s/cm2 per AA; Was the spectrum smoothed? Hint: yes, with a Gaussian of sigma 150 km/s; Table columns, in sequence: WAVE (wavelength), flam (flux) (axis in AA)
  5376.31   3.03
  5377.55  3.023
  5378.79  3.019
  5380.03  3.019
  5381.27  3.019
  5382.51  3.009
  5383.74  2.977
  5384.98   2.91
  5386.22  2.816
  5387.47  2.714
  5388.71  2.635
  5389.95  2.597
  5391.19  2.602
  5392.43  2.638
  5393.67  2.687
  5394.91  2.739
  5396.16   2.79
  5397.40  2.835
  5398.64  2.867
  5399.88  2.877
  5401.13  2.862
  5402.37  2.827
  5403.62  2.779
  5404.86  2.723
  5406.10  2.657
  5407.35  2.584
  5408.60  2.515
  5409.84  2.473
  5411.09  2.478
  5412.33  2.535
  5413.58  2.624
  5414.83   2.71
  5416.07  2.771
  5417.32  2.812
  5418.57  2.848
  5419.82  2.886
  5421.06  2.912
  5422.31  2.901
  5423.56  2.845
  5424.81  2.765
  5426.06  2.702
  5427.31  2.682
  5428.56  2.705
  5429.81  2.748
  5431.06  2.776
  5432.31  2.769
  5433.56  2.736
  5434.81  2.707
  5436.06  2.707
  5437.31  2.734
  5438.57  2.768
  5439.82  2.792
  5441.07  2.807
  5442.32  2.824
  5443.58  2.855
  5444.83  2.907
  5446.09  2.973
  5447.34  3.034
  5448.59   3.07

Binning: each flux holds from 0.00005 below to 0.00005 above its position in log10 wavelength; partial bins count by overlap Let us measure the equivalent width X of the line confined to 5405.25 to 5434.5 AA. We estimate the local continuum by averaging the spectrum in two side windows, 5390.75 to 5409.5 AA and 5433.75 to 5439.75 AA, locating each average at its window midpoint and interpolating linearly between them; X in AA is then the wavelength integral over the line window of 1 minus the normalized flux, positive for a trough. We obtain 0.2 AA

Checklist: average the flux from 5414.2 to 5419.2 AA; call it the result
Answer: 2.78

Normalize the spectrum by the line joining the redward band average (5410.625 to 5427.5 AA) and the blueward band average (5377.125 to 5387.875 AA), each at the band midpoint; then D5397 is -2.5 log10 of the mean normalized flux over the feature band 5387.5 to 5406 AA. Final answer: 0.05 mag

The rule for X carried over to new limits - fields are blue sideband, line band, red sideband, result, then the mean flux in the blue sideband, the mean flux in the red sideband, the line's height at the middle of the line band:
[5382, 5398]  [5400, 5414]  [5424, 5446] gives 0.6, 2.76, 2.77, 2.77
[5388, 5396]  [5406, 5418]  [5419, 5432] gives 0.5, 2.66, 2.79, 2.74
